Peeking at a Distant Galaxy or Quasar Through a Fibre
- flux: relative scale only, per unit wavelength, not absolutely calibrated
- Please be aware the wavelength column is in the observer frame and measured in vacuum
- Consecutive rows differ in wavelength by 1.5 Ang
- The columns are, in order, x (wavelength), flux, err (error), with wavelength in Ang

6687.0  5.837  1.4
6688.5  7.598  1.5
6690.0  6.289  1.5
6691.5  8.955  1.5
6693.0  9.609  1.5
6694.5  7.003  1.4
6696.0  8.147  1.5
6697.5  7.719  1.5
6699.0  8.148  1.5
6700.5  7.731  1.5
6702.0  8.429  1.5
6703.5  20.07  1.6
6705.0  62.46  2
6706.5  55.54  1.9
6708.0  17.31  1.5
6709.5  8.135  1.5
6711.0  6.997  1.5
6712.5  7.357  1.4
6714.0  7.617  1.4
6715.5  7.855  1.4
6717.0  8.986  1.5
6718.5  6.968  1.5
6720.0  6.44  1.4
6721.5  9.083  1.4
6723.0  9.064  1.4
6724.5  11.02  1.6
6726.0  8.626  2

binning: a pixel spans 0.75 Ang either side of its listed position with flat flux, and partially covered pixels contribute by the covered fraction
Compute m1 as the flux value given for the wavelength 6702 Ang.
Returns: 8.429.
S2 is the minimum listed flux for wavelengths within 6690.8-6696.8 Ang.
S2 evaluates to 7.003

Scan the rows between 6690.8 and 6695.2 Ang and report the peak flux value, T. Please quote 9.609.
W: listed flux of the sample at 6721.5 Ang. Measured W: 9.083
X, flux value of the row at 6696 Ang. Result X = 8.147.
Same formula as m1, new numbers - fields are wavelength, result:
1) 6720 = 6.44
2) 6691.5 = 8.955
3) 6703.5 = 20.07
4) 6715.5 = 7.855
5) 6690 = 6.289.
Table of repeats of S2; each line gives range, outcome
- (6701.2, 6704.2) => 8.429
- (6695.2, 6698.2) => 7.719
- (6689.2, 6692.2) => 6.289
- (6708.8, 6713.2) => 6.997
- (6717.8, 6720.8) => 6.44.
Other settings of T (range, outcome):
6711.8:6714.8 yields 7.617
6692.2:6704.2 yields 20.07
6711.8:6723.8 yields 9.083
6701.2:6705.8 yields 62.46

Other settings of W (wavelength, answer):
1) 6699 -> 8.148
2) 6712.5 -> 7.357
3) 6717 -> 8.986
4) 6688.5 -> 7.598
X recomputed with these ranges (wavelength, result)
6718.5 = 6.968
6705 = 62.46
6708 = 17.31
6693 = 9.609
